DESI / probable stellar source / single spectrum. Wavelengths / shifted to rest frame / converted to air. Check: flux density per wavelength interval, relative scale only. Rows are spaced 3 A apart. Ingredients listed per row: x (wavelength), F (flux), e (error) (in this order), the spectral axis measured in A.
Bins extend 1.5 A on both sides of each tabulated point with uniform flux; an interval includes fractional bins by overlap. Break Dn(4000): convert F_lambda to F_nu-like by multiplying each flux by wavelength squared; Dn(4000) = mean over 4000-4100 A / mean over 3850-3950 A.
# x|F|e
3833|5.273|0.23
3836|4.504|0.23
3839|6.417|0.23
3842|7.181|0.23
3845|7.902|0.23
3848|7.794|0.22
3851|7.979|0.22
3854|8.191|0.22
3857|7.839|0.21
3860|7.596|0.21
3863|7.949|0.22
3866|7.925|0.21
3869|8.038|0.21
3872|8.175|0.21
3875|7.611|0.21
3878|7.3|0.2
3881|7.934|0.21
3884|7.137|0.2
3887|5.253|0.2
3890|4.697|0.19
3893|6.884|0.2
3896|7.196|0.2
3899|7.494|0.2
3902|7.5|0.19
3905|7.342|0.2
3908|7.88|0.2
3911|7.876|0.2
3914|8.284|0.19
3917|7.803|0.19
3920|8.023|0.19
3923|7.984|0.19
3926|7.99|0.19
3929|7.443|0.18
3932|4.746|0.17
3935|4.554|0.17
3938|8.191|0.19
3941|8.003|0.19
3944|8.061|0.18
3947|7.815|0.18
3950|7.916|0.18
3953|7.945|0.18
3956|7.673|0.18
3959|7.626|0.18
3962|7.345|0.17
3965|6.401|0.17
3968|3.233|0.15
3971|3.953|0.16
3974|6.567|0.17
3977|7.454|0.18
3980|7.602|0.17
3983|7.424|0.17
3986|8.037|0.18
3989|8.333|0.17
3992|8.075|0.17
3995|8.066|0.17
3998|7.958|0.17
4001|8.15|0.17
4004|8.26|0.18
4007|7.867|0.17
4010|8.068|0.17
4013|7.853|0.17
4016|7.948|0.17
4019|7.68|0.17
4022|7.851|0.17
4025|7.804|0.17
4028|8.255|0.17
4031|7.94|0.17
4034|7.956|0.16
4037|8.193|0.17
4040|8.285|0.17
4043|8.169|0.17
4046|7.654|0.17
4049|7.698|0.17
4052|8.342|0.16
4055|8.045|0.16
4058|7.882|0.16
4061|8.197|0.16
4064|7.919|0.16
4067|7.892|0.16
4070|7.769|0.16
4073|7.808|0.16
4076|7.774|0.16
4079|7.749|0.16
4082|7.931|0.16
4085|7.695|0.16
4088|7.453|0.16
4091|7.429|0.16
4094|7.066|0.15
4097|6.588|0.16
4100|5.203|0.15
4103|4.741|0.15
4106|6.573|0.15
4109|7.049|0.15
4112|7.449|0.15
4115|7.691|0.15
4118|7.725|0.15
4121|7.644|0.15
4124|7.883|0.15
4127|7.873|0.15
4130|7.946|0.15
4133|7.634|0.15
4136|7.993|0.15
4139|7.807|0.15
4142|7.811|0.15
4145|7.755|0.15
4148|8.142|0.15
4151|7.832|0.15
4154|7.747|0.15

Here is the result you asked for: 1.14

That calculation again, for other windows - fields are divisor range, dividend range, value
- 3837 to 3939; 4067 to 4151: 1.13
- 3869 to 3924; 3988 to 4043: 1.16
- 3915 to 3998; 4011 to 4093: 1.15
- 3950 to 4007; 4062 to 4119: 1.05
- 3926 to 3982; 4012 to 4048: 1.21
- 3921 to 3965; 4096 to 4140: 1.07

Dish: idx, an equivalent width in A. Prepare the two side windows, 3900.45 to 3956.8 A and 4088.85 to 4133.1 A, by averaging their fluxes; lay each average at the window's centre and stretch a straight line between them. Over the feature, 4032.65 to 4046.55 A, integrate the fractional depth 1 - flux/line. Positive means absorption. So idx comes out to -1.6 A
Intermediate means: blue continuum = 7.53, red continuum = 7.09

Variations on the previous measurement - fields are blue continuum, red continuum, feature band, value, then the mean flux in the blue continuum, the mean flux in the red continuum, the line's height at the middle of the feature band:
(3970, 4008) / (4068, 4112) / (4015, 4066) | -4.7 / 7.56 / 7.08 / 7.32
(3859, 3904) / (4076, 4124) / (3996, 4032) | -4.1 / 7.24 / 7.11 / 7.16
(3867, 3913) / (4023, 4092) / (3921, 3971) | 3.3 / 7.24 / 7.91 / 7.46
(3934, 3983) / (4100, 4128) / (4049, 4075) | -3.5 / 6.94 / 7.06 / 7.02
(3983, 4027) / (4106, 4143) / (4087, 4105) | 3.1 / 7.98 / 7.66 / 7.74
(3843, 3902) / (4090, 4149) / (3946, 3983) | 2.8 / 7.42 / 7.29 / 7.37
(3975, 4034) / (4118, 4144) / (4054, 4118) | 4.2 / 7.92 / 7.82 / 7.85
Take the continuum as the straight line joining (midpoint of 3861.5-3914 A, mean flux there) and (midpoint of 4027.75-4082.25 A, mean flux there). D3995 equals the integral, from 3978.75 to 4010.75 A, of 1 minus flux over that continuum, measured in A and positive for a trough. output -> -1.0 A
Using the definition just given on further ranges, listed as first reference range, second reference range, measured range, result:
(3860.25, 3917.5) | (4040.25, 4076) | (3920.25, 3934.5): 1.1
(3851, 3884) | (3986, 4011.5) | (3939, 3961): 0.4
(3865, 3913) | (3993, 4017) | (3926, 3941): 1.9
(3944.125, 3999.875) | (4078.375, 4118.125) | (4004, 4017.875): -1.6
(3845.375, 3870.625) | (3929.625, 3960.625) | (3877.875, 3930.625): 1.6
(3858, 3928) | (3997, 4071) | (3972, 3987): 1.0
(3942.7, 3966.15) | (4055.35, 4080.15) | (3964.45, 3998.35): 3.4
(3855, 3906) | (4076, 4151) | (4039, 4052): -1.1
